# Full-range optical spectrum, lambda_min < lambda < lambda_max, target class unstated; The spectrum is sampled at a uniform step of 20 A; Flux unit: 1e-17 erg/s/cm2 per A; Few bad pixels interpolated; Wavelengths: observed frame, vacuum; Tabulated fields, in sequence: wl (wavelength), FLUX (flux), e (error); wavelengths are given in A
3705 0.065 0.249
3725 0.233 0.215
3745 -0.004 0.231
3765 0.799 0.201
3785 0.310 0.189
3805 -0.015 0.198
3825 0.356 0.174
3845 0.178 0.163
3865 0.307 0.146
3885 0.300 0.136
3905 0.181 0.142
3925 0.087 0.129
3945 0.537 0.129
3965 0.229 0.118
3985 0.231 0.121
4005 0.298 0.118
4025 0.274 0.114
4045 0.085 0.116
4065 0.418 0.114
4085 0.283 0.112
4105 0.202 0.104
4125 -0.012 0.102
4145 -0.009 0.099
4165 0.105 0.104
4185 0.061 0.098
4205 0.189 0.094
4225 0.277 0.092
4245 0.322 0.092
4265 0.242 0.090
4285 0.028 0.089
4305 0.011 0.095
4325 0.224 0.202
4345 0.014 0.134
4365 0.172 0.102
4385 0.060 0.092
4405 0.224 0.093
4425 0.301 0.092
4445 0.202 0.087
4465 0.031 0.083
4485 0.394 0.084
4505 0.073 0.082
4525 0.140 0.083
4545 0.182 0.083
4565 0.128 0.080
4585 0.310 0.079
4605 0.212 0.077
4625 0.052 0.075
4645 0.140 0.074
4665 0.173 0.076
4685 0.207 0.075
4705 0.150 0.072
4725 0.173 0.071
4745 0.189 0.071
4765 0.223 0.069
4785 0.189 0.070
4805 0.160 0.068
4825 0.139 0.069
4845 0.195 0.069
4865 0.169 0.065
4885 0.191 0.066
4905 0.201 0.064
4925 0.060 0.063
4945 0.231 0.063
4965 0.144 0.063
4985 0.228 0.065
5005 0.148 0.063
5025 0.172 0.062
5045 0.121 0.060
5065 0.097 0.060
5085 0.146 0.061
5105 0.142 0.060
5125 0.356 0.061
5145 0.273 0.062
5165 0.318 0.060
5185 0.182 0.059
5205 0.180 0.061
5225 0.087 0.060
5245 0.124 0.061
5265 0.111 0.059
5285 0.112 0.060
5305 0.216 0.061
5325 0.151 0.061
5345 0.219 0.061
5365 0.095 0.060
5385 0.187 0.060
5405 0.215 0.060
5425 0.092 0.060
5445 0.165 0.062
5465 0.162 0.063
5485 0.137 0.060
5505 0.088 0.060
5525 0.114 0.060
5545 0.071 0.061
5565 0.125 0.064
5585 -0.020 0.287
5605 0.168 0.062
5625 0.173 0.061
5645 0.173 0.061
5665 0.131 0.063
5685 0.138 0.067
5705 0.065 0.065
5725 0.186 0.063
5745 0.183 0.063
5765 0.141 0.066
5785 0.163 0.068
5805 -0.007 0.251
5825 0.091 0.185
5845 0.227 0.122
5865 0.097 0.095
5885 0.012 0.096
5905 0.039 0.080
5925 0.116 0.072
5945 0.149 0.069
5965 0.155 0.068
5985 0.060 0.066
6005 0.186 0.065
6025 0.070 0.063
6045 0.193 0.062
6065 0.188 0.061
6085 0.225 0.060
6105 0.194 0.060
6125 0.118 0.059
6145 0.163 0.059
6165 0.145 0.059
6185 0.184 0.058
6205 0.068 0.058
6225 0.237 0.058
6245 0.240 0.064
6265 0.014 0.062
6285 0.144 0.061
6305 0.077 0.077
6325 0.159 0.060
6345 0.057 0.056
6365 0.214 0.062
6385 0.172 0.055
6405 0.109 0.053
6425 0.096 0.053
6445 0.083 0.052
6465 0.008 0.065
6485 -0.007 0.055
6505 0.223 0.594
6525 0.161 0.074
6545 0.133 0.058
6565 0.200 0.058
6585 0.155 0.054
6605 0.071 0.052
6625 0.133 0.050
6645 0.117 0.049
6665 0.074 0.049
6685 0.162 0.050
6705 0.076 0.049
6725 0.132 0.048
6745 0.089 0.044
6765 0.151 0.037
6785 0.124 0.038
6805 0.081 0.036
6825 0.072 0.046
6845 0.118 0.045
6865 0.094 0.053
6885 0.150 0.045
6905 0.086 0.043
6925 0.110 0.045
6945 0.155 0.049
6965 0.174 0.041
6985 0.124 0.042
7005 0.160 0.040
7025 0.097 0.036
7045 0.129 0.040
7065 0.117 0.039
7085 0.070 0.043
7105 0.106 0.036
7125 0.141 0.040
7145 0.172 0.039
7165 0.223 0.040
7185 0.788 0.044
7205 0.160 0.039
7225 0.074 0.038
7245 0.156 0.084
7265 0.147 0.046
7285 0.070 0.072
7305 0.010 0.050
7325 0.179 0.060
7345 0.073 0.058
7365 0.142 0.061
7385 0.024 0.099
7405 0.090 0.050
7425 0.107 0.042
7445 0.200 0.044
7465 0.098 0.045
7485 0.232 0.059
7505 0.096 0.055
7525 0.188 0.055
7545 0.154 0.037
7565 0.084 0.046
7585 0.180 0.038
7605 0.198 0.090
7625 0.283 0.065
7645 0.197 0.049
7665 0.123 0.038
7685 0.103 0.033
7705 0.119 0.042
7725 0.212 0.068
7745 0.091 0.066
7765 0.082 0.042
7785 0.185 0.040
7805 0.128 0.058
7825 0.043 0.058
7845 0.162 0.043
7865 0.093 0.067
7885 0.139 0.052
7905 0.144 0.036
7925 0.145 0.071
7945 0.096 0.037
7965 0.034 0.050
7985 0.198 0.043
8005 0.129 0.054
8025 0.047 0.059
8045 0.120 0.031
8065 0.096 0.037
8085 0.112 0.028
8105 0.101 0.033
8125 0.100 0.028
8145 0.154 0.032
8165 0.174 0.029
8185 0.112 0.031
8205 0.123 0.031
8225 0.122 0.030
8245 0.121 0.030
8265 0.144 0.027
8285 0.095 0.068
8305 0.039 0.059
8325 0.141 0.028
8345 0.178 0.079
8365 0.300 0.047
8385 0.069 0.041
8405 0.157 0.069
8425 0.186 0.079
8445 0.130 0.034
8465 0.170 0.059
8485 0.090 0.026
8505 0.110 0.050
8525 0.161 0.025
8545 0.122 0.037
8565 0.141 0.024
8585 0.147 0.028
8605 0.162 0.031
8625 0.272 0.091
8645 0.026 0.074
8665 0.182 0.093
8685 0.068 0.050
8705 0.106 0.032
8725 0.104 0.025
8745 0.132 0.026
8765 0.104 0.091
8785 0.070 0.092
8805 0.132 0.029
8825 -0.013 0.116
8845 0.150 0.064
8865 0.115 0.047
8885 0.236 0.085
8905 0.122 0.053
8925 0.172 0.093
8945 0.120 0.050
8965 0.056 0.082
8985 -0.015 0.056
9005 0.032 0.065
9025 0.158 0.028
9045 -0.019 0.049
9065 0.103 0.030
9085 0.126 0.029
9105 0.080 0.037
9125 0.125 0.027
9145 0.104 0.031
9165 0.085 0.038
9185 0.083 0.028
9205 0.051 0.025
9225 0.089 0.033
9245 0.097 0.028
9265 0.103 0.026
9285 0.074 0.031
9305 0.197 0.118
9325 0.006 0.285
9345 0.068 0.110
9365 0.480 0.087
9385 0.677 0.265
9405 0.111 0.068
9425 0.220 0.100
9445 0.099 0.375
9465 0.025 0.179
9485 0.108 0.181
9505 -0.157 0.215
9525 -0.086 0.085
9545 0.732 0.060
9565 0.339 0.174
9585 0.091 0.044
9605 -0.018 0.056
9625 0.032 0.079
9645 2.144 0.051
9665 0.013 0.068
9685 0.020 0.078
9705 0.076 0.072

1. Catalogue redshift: 0.925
